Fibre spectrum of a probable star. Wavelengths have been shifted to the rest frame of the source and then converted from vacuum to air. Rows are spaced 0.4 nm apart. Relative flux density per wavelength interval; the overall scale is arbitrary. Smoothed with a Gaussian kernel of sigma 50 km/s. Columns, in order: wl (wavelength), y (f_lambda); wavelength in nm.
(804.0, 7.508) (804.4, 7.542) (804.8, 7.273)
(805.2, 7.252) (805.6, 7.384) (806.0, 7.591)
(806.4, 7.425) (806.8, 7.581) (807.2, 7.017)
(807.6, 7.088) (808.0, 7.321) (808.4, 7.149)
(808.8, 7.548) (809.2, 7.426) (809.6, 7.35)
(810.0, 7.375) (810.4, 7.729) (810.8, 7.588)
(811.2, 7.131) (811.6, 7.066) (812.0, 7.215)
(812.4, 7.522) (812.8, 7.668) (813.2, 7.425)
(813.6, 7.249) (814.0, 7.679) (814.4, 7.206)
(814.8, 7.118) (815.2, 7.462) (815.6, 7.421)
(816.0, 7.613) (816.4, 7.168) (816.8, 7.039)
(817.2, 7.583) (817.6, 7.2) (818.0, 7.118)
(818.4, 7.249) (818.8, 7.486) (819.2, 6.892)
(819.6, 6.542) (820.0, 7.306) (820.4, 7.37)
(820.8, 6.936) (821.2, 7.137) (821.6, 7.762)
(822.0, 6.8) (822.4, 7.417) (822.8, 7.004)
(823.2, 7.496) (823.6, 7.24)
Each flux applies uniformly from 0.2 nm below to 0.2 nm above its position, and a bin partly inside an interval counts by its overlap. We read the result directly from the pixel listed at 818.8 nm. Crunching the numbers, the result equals 7.486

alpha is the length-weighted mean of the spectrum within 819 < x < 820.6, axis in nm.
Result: 7.03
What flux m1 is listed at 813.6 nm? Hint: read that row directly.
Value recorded 7.249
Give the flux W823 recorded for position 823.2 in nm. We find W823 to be 7.496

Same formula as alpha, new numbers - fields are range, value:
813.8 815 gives 7.33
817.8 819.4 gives 7.19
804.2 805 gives 7.41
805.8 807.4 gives 7.4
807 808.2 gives 7.14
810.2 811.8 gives 7.38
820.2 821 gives 7.15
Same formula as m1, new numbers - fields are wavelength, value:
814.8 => 7.118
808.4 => 7.149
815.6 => 7.421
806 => 7.591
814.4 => 7.206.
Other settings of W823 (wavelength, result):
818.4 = 7.249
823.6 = 7.24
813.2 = 7.425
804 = 7.508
